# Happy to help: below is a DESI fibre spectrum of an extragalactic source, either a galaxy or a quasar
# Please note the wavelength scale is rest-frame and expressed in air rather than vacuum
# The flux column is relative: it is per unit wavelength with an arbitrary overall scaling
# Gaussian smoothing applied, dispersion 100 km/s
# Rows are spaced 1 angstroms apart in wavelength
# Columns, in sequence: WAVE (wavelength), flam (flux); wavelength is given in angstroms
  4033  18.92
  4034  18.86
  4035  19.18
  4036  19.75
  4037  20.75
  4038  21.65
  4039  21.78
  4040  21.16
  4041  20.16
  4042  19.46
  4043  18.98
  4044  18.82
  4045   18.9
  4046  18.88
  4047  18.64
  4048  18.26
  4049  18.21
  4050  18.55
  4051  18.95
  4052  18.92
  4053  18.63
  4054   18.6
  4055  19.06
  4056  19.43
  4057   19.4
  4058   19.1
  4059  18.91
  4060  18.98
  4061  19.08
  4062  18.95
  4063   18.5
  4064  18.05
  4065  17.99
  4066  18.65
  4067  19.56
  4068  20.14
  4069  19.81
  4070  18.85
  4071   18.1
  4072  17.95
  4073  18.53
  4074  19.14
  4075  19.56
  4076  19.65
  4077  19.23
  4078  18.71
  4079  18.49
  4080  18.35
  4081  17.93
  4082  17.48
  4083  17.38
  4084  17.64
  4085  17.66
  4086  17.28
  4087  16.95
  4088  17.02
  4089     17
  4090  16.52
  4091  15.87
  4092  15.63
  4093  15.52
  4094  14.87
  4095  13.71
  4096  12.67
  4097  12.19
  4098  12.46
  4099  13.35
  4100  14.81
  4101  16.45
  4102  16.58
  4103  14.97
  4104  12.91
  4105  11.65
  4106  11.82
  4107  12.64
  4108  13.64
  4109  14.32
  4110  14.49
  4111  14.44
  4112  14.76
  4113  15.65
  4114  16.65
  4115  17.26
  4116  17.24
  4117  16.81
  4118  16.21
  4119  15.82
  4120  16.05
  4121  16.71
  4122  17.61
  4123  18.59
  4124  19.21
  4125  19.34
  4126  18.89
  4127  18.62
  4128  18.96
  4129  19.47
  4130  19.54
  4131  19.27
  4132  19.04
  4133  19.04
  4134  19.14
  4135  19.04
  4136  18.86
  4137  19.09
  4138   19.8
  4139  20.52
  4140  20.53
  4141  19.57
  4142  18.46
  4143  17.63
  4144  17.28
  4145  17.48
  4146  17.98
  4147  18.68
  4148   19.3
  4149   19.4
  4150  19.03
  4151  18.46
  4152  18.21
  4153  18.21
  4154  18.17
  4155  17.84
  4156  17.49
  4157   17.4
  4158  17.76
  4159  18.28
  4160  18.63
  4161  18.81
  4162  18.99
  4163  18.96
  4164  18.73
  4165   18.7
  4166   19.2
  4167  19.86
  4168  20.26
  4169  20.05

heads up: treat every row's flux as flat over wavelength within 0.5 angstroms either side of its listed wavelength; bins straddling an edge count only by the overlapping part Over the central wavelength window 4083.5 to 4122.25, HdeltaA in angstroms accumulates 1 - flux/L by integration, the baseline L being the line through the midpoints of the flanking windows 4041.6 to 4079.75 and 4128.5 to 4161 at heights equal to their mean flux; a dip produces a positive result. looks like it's 7.3 angstroms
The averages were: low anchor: 18.9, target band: 15.3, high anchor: 18.7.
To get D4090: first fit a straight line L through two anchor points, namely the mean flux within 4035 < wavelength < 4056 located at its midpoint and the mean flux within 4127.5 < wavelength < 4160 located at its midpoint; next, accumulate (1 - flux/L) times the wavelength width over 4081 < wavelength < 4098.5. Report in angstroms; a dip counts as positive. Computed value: 3.0 angstroms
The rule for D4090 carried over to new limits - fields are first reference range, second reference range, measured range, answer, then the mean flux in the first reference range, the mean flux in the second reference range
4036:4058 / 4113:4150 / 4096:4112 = 4.22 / 19.4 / 18.4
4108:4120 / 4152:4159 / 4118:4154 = -3.77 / 15.7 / 17.9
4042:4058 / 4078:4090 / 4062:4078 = -0.73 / 18.8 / 17.6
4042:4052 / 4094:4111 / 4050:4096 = -4.76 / 18.7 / 13.7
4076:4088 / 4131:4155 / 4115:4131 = 0.50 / 18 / 18.8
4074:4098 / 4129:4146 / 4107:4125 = 1.90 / 16.8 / 19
